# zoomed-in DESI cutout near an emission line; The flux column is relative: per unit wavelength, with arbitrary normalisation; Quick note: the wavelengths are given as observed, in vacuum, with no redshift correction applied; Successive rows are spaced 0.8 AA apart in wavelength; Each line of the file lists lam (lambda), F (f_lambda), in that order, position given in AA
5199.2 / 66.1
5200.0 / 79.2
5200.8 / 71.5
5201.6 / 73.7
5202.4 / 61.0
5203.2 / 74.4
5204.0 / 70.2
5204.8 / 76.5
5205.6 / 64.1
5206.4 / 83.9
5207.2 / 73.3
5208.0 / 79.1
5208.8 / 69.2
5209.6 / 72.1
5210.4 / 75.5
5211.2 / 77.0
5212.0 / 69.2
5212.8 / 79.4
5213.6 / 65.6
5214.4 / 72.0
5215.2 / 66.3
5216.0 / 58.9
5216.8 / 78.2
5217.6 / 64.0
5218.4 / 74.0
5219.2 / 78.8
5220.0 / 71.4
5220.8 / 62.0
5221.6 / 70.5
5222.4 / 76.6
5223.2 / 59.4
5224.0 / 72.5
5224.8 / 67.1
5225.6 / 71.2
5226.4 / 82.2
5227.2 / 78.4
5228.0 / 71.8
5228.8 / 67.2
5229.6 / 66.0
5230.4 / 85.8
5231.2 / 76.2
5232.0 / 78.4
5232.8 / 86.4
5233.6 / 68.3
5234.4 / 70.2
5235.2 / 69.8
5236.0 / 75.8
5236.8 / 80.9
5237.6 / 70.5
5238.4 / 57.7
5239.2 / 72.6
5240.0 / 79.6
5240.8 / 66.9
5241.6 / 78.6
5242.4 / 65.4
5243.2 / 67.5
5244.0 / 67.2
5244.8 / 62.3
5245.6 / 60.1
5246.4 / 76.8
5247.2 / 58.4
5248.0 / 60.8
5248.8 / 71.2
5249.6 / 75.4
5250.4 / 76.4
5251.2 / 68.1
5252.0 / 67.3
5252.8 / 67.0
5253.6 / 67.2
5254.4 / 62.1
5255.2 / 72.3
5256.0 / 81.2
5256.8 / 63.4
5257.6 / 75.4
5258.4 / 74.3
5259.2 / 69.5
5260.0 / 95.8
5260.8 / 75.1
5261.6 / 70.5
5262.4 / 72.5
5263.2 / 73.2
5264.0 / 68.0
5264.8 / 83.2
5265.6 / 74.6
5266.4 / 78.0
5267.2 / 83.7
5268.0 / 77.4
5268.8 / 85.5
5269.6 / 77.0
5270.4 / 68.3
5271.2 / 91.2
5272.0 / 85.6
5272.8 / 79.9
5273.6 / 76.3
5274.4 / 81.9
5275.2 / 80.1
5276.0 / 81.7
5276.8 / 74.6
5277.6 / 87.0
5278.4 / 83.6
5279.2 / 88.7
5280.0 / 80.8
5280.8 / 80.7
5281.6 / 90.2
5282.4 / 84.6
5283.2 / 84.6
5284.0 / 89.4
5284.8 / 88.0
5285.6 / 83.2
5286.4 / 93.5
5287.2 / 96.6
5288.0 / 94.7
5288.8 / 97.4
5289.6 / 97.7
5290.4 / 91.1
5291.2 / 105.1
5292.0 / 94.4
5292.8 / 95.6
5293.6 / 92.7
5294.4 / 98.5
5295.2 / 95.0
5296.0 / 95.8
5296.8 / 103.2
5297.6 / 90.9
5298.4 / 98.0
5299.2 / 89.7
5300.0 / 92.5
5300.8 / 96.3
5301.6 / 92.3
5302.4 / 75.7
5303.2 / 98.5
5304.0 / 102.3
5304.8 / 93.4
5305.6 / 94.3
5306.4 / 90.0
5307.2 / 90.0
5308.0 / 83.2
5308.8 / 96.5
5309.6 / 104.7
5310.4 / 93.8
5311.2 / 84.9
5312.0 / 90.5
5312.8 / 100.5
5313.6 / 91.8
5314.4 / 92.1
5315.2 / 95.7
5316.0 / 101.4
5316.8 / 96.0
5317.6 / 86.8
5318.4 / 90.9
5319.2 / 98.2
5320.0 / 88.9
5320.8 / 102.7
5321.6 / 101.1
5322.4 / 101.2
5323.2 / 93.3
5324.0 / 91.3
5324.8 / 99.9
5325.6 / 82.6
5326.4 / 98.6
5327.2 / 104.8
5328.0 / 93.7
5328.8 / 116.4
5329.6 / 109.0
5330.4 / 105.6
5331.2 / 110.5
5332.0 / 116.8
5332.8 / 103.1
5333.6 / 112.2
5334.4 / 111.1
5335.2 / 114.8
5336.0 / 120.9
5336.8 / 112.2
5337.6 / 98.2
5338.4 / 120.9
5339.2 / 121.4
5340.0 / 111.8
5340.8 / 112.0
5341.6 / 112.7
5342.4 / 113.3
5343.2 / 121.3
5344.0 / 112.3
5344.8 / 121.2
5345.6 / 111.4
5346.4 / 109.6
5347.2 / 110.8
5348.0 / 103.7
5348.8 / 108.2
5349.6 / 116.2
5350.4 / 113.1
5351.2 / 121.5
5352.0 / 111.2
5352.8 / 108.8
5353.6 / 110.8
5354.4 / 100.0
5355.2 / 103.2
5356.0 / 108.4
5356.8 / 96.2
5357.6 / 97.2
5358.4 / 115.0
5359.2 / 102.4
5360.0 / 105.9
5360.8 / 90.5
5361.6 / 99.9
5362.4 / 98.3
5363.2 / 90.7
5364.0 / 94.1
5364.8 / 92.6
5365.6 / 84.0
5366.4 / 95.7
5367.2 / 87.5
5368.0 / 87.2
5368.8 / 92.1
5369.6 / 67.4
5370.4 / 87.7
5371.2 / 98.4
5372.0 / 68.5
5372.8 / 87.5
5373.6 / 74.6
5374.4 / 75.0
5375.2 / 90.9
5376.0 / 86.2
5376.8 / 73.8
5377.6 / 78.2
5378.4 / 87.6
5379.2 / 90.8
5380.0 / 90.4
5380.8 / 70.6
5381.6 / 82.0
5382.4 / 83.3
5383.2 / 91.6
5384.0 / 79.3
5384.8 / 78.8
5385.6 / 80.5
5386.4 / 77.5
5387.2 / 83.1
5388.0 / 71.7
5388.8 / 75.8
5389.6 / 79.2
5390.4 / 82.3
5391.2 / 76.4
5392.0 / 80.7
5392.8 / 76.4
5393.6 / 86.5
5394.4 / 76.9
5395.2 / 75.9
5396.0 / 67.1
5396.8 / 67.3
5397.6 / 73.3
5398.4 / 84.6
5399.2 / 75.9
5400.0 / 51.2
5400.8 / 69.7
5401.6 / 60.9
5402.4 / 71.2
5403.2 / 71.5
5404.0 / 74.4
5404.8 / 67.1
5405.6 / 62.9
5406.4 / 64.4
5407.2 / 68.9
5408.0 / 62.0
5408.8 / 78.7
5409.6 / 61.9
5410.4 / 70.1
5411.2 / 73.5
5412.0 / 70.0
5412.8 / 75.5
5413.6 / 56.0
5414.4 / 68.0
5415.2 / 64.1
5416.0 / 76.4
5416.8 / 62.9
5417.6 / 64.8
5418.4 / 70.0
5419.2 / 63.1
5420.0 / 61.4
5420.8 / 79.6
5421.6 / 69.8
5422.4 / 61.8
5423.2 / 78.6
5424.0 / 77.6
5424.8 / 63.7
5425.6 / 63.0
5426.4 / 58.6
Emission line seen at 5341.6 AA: C III]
